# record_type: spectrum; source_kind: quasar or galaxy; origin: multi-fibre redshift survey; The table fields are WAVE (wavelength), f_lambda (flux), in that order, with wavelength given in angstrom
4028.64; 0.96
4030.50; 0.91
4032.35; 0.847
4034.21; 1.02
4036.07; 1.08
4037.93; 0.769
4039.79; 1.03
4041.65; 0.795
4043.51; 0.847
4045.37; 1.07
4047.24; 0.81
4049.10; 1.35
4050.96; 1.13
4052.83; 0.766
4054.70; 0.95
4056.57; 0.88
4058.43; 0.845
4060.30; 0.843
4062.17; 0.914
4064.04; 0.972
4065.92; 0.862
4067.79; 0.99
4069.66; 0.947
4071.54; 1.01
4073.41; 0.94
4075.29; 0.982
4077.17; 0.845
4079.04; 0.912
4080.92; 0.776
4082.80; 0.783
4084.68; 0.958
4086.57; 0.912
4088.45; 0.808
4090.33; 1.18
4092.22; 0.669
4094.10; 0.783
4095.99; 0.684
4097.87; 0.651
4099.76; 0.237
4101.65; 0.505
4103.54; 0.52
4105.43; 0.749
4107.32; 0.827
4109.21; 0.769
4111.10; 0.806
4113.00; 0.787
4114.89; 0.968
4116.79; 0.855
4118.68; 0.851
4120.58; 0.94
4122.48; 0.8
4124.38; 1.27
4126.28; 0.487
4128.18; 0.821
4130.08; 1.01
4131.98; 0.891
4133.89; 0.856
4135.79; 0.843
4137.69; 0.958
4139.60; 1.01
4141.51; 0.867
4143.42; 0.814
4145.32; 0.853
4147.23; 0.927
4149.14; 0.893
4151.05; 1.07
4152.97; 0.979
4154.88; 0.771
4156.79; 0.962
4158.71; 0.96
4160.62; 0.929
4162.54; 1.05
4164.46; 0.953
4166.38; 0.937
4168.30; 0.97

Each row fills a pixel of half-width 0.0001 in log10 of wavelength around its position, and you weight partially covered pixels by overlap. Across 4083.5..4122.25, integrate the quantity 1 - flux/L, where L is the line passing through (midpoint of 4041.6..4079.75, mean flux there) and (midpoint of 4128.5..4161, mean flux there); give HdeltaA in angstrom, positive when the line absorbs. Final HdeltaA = 6.43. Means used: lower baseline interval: 0.94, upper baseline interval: 0.915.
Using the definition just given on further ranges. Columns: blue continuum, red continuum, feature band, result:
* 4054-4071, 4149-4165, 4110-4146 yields 2.44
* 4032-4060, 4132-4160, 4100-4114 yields 3.60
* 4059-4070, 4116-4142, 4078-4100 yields 2.68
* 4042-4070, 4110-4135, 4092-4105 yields 4.60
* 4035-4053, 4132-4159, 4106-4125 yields 1.03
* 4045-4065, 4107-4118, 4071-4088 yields 0.14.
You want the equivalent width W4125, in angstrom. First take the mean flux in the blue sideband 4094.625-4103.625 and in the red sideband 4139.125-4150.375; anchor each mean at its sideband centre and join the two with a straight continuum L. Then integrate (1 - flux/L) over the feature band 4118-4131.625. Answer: -2.8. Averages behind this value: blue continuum 0.531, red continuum 0.894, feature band 0.884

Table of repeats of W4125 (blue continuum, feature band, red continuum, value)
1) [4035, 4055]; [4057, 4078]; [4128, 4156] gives 0.6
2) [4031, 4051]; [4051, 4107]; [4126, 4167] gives 7.1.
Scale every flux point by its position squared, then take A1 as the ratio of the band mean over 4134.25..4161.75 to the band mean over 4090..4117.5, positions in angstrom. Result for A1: 1.30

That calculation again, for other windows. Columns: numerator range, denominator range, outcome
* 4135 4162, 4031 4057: 1.01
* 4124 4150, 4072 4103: 1.15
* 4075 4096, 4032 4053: 0.91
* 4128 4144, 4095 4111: 1.46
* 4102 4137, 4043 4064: 0.91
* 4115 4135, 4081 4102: 1.19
